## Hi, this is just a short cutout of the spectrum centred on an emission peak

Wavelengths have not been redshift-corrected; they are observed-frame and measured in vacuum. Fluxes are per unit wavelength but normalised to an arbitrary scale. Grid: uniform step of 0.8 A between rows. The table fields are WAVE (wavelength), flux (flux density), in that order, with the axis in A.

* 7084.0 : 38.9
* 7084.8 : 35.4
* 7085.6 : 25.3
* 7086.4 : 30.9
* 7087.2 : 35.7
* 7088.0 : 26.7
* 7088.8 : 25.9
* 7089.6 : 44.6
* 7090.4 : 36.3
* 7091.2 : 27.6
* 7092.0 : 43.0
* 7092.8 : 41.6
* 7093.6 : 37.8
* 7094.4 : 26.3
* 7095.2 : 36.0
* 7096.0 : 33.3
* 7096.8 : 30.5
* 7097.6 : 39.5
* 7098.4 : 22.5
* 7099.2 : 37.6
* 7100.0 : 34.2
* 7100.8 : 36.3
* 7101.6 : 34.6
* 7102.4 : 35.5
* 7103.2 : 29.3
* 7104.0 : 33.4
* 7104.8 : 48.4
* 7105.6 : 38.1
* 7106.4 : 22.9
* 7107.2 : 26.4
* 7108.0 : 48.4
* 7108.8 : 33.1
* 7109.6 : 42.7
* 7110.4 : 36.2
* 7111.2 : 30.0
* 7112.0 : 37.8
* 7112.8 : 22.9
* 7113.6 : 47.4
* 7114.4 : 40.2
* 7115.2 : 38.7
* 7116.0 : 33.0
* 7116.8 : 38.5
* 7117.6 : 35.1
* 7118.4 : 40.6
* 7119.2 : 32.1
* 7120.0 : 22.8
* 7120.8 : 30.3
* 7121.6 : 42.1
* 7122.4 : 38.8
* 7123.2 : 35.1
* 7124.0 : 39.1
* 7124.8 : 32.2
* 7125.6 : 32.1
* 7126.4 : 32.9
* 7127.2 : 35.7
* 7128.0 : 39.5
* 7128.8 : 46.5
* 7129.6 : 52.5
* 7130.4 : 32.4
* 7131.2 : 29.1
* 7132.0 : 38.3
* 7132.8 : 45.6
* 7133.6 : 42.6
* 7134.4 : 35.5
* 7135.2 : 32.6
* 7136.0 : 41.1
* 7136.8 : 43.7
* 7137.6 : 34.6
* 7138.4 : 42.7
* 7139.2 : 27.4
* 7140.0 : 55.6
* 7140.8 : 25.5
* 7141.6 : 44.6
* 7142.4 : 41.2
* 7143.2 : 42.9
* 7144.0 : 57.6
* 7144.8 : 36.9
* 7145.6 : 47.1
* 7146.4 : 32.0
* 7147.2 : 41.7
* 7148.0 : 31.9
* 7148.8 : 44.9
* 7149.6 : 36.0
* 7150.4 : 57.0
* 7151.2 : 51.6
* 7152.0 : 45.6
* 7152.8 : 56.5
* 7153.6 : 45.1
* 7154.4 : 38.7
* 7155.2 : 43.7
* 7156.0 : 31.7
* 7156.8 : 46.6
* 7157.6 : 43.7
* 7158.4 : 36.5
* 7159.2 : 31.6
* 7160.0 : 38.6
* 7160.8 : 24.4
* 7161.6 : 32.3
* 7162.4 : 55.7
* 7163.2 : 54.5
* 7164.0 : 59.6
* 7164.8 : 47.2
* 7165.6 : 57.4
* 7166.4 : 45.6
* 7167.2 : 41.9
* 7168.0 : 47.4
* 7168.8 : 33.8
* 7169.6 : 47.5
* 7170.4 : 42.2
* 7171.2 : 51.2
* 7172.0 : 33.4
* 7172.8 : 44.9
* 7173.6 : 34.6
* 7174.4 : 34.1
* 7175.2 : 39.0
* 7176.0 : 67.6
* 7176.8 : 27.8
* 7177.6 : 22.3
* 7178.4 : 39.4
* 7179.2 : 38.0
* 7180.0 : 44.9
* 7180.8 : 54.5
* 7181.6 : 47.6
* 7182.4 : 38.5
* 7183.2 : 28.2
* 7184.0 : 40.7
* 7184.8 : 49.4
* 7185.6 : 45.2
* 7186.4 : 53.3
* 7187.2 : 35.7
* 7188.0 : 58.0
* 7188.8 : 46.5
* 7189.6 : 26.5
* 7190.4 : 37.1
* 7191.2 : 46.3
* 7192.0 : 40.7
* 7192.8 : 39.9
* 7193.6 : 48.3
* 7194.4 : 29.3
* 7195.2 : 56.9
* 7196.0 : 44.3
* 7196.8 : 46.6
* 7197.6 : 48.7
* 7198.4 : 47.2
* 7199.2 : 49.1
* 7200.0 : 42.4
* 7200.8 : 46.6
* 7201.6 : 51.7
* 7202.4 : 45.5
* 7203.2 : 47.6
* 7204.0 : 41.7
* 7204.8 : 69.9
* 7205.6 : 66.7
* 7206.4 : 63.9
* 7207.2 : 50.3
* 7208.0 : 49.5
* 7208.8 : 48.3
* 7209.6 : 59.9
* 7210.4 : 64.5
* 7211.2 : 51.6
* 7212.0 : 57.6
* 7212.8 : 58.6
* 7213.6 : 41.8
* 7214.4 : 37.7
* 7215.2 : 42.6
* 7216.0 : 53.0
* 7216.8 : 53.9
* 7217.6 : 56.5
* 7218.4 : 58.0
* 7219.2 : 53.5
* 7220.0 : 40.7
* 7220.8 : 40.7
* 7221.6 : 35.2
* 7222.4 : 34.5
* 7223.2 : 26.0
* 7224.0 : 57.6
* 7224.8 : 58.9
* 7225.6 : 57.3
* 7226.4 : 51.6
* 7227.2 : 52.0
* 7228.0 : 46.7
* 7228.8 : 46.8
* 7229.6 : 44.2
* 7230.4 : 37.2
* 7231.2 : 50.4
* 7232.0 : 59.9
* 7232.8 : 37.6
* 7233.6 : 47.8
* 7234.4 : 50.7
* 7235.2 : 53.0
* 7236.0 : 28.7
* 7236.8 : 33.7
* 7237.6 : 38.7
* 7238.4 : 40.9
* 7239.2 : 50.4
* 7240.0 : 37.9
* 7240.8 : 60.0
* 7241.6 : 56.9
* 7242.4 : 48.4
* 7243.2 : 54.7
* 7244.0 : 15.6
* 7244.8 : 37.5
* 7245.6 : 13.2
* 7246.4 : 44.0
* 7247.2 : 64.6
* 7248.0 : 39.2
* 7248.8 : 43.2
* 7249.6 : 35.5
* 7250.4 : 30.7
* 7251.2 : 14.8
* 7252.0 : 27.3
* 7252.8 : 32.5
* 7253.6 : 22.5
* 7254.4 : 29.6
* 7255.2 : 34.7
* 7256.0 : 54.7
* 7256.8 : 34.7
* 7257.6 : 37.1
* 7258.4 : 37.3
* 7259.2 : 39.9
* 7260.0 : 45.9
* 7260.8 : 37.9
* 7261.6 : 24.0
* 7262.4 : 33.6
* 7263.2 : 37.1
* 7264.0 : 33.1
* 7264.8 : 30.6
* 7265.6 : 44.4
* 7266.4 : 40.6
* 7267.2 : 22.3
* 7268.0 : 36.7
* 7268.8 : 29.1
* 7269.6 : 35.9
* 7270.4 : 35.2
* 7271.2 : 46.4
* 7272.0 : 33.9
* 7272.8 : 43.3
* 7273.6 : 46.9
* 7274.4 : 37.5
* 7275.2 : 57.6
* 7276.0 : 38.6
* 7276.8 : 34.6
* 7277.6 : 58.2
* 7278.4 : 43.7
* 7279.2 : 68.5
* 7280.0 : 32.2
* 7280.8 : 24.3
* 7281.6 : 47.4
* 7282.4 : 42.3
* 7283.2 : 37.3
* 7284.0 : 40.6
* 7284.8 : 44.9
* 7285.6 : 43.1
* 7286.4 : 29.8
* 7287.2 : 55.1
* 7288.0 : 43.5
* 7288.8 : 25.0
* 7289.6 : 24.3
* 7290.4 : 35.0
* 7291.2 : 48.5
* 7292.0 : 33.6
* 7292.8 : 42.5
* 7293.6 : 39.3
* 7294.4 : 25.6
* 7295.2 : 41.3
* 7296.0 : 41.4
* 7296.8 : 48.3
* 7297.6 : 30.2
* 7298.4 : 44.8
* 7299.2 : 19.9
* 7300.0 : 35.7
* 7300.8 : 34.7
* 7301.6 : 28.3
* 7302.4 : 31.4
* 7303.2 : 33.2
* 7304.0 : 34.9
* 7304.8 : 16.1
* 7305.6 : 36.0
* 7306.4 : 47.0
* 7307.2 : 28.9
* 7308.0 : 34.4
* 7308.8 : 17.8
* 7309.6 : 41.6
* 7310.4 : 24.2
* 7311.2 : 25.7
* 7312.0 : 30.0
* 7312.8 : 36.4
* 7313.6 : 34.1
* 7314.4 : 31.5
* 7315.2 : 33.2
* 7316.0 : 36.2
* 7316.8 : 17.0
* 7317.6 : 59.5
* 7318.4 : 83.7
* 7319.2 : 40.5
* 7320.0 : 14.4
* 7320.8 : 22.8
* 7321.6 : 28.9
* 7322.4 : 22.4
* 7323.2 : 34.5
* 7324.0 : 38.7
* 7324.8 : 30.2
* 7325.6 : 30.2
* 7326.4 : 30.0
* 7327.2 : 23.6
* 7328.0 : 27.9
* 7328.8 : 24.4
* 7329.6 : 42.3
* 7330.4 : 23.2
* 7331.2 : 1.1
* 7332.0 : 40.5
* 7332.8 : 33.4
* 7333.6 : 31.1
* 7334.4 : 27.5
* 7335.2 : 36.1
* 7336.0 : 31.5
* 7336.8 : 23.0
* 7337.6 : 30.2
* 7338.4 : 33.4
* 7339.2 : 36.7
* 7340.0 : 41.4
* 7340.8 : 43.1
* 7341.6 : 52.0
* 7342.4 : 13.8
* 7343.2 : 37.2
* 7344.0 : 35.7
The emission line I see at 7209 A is Mg II 2798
